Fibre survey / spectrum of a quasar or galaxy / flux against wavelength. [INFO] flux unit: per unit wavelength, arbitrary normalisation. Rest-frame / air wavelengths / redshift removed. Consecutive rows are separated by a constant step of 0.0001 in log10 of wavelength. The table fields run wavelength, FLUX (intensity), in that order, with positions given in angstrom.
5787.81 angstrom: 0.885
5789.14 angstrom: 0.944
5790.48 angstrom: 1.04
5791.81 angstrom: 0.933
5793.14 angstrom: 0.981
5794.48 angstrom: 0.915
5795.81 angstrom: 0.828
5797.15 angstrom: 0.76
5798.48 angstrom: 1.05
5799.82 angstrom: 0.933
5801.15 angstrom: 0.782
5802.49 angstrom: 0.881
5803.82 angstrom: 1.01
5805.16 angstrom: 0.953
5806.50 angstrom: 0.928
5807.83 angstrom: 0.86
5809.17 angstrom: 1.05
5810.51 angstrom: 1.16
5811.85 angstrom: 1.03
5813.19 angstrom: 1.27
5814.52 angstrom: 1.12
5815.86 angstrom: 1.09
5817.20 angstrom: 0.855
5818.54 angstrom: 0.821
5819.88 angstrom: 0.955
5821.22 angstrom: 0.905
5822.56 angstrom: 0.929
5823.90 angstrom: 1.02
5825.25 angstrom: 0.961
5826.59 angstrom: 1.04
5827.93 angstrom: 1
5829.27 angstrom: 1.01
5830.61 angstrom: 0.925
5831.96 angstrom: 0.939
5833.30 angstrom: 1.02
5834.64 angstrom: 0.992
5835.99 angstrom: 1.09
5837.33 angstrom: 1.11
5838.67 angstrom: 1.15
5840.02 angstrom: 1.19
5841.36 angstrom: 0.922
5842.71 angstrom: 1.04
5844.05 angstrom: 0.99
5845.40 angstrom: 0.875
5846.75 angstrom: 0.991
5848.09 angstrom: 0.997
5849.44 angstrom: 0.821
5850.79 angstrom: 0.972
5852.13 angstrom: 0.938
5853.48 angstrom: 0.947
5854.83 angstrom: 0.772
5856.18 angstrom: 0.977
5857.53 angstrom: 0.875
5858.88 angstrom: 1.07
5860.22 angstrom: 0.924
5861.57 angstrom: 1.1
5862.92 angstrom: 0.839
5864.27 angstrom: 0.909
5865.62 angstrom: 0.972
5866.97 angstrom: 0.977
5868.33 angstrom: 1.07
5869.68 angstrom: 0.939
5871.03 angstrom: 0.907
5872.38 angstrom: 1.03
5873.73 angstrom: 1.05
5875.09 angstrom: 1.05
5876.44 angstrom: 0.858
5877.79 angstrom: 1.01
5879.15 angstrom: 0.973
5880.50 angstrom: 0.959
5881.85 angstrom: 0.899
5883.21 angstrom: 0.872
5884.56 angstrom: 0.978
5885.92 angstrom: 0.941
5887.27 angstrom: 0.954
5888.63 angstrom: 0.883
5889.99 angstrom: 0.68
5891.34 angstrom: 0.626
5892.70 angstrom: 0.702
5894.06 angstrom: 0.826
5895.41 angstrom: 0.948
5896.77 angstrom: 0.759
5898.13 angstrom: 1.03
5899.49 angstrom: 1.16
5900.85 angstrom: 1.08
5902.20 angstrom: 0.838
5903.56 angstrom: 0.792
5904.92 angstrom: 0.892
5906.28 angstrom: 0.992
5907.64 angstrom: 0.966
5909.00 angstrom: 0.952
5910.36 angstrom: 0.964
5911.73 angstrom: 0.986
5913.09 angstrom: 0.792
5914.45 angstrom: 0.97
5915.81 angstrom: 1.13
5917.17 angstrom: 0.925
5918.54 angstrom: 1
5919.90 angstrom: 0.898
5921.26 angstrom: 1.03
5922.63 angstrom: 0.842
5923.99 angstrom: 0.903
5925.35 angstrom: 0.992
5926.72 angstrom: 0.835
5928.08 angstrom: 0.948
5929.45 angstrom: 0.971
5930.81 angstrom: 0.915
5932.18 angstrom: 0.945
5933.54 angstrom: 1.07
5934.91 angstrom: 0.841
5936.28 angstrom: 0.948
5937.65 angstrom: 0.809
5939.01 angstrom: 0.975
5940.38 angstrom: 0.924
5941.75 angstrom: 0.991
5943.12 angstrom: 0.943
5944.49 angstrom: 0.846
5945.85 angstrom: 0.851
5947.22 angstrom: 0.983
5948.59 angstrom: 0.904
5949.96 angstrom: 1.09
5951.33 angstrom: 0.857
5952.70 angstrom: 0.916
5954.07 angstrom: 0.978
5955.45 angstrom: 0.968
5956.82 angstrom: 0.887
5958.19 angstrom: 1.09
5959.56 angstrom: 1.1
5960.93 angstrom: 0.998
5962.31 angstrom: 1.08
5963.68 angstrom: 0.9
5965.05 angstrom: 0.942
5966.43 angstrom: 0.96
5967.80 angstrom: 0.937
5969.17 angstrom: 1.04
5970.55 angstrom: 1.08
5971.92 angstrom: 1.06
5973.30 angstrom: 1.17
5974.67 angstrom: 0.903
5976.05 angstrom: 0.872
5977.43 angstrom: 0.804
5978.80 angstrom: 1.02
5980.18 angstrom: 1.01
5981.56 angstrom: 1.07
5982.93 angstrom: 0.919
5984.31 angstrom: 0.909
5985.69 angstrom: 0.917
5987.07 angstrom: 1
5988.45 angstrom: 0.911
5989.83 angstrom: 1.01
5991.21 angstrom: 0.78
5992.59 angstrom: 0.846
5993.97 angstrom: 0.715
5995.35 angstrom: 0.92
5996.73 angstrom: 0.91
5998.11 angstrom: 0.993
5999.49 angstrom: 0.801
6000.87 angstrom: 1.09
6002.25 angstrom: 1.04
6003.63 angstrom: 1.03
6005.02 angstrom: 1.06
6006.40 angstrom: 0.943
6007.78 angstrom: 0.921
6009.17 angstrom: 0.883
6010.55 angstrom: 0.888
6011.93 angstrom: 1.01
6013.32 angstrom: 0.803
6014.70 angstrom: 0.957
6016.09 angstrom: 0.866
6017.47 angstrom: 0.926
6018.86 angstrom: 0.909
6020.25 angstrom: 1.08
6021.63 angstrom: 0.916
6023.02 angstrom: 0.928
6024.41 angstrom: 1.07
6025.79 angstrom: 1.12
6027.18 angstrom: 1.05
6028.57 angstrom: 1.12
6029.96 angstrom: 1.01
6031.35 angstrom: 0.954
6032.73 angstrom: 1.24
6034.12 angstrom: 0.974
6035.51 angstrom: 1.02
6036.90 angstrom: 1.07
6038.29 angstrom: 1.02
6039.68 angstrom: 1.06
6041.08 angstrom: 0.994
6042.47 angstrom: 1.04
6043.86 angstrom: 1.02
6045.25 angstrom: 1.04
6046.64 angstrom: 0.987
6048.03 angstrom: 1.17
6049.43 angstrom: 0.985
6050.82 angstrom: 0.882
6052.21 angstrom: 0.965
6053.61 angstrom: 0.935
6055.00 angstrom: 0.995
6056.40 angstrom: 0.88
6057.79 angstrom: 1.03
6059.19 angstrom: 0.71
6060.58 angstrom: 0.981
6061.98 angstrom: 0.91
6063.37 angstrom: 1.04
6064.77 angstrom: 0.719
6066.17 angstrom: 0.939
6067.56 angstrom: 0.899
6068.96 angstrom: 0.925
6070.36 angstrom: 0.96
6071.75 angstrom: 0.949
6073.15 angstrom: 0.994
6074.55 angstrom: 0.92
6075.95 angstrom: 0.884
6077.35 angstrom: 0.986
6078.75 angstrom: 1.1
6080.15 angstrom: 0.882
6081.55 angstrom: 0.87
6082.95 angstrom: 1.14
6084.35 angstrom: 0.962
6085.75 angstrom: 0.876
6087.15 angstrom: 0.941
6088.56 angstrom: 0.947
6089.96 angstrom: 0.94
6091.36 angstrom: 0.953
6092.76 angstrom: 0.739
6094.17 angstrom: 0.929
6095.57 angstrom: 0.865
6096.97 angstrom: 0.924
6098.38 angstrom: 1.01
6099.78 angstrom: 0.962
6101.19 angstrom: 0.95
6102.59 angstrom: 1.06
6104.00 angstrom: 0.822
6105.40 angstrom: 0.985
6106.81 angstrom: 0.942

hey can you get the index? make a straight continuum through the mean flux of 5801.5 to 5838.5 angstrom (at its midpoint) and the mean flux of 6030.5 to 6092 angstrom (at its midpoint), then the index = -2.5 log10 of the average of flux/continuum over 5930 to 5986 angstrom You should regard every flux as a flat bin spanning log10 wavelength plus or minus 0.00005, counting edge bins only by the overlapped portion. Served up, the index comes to 0.02 mag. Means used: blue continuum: 0.997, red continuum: 0.97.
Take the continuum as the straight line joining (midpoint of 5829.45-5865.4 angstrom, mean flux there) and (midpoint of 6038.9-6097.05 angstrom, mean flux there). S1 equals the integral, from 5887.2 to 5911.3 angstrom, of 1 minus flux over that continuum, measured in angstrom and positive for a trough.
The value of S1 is 1.97 angstrom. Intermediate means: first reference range 0.976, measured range 0.89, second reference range 0.949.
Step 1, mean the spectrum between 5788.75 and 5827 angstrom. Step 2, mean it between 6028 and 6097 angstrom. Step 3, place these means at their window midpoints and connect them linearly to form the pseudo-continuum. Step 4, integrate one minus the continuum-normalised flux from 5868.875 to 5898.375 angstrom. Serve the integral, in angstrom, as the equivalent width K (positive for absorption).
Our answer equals 1.9 angstrom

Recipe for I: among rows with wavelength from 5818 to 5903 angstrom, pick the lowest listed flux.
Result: 0.626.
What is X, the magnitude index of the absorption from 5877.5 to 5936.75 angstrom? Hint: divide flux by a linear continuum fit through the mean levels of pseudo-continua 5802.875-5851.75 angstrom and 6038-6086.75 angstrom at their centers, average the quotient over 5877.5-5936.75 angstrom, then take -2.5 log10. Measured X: 0.072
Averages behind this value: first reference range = 0.999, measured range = 0.922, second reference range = 0.961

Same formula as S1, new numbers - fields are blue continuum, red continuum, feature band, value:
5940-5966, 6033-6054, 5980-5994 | 0.8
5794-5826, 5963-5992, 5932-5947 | 0.6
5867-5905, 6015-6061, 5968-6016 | 1.3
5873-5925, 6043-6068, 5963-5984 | -0.9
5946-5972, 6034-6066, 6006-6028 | 0.5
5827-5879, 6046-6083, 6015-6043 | -1.9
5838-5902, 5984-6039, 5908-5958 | 0.7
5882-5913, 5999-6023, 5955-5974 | -1.8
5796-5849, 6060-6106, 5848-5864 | 0.8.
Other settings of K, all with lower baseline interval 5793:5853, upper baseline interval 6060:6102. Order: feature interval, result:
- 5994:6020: 0.3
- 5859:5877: -0.1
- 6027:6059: -2.4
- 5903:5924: 0.5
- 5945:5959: 0.1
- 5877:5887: 0.2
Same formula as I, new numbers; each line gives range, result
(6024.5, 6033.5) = 0.954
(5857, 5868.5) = 0.839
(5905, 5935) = 0.792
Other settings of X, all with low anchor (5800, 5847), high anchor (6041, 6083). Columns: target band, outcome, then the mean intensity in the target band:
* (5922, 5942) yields 0.058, 0.926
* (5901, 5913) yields 0.066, 0.923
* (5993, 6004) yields 0.038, 0.933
